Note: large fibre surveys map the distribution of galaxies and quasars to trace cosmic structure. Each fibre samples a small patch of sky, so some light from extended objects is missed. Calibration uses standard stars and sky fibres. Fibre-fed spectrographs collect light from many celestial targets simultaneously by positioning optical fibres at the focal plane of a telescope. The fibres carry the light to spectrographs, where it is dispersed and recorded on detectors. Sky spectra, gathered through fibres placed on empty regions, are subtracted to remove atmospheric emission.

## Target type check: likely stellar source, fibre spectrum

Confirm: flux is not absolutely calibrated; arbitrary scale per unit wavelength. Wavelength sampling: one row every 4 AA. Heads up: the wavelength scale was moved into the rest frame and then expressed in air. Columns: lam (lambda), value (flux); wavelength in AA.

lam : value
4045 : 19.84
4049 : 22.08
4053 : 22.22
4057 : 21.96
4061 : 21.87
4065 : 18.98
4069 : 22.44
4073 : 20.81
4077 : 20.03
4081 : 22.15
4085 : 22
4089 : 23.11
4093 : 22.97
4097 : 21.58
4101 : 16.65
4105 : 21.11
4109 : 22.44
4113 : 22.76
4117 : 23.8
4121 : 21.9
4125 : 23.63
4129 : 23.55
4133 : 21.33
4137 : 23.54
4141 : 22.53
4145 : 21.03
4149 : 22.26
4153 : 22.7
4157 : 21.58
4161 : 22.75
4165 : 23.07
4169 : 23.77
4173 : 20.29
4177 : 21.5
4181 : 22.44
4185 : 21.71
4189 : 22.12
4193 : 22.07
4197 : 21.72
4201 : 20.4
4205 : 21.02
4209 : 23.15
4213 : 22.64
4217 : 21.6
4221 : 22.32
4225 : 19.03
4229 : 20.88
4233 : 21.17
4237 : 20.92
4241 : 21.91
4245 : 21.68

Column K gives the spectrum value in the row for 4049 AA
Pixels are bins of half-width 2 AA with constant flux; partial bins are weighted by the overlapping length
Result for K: 22.08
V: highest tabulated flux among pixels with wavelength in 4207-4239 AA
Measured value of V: 23.15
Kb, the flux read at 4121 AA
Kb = 21.9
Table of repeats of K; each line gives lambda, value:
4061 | 21.87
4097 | 21.58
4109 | 22.44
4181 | 22.44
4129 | 23.55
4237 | 20.92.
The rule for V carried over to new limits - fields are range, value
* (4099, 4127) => 23.8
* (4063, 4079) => 22.44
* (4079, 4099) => 23.11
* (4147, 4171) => 23.77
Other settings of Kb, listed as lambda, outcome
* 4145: 21.03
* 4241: 21.91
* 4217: 21.6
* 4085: 22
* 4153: 22.7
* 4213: 22.64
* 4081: 22.15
